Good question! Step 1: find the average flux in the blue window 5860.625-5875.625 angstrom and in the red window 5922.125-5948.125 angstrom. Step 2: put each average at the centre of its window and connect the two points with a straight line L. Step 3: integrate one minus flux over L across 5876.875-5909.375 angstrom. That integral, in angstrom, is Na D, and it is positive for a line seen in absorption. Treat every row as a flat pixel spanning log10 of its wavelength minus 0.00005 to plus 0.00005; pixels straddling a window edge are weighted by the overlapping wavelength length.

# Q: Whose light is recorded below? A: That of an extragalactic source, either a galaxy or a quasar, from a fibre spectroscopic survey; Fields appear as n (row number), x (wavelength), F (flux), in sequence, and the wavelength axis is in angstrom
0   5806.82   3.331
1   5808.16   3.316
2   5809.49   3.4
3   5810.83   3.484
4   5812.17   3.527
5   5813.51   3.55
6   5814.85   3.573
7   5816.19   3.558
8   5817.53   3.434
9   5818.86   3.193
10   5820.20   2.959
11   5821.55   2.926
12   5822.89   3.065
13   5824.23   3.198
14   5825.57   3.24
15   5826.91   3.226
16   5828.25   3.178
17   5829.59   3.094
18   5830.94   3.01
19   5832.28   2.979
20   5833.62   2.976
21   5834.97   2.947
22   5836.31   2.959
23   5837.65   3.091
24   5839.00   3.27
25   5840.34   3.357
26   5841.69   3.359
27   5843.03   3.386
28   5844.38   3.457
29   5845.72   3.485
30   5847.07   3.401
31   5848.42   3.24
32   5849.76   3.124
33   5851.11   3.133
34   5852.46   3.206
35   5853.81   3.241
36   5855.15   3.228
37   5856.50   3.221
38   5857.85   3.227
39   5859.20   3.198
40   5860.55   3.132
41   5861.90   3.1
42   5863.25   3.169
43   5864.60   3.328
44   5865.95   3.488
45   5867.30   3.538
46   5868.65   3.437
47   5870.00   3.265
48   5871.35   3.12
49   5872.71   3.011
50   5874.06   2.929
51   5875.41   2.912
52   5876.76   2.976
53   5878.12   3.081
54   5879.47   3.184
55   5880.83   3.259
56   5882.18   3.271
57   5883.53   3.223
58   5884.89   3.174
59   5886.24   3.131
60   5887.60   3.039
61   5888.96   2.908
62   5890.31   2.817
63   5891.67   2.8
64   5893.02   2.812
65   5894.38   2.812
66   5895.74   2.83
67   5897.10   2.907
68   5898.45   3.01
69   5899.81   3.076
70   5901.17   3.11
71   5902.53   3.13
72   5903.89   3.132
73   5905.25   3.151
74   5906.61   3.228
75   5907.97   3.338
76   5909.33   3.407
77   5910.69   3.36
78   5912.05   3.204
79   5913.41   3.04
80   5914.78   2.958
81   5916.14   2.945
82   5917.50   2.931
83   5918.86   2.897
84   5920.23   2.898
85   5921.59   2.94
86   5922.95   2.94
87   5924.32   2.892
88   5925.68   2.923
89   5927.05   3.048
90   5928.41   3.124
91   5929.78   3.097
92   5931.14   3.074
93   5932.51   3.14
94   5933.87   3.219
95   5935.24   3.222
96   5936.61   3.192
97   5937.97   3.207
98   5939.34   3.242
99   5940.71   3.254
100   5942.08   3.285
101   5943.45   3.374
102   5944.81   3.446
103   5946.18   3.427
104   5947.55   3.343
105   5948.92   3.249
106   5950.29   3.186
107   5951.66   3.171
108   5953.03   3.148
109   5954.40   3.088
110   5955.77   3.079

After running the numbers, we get 1.4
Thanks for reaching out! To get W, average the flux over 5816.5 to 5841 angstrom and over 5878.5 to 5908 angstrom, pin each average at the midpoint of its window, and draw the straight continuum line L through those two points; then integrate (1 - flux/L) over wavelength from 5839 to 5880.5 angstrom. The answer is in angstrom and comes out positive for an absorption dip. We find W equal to -1.9 angstrom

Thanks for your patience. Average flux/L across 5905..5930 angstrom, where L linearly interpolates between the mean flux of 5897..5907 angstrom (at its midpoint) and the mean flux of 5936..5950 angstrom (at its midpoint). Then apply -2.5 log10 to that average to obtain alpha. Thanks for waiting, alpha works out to 0.04 mag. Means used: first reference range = 3.1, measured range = 3.07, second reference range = 3.3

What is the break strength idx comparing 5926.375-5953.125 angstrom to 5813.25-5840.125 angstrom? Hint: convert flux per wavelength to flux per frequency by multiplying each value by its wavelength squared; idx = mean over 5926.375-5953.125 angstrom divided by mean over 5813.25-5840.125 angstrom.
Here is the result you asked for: 1.1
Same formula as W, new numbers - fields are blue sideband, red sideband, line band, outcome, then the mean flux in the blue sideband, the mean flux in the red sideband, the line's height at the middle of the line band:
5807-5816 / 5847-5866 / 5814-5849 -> 1.5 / 3.47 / 3.21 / 3.36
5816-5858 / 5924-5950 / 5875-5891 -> 0.6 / 3.19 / 3.2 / 3.2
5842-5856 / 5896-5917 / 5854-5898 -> 1.4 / 3.29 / 3.13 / 3.21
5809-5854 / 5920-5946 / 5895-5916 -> 0.3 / 3.24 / 3.14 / 3.17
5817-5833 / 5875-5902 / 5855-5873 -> -1.1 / 3.12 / 3.02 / 3.06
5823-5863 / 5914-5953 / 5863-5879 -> -0.1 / 3.19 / 3.13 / 3.17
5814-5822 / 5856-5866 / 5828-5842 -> 0.7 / 3.29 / 3.22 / 3.26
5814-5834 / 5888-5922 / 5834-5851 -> -0.6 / 3.18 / 3.03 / 3.15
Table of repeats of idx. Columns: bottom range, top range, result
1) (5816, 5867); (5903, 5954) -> 1.01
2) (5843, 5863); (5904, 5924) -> 0.97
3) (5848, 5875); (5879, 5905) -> 0.95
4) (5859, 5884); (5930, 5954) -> 1.04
